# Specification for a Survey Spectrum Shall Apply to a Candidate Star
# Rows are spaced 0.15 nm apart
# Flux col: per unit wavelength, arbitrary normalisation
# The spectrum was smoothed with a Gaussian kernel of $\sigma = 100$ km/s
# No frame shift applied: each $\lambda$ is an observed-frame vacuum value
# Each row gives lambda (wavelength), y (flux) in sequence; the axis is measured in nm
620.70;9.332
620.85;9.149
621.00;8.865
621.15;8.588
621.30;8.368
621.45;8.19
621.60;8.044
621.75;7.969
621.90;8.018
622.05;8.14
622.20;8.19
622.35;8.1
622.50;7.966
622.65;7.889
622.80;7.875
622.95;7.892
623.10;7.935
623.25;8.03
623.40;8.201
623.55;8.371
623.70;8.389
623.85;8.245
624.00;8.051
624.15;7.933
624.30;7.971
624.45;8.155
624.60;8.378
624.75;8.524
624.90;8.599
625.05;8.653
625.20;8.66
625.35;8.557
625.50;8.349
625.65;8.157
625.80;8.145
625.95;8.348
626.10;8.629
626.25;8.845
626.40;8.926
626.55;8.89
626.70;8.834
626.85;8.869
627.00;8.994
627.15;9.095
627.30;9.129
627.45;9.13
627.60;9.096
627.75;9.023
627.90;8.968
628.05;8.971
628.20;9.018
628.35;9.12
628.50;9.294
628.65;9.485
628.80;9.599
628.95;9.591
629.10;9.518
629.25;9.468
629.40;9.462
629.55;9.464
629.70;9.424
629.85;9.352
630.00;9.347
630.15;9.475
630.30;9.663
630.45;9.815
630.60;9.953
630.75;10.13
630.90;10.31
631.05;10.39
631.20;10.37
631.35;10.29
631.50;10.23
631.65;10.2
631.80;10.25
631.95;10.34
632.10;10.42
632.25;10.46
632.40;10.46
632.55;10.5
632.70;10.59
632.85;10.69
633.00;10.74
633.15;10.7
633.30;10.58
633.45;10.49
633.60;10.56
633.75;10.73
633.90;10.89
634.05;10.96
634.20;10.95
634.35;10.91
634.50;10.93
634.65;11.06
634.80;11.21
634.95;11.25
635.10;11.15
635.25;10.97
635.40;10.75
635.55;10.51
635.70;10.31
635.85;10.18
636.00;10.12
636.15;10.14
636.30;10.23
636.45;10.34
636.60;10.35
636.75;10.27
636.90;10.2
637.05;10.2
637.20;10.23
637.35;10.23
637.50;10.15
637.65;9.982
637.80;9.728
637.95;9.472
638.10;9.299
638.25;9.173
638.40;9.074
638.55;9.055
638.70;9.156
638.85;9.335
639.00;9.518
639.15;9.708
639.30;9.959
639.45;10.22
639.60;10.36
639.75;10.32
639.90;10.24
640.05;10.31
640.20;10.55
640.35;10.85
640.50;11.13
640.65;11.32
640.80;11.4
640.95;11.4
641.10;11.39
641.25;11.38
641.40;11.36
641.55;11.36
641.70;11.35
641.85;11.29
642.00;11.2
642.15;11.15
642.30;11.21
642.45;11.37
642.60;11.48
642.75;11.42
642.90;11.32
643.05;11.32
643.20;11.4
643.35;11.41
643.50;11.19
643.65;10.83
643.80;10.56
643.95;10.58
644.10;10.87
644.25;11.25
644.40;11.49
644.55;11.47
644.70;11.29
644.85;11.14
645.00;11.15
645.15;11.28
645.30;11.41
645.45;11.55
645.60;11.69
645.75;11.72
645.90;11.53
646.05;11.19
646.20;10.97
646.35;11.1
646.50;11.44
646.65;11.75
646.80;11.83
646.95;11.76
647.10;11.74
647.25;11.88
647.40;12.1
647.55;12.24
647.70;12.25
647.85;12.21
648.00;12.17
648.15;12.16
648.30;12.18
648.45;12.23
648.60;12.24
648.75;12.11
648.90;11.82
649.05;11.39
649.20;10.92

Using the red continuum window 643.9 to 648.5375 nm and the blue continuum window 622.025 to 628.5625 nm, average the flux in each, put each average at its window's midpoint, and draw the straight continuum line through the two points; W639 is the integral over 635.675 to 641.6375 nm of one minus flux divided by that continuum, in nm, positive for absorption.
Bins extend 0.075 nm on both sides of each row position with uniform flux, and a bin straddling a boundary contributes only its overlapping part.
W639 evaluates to 0.14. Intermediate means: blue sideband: 8.51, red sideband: 11.6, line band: 10.3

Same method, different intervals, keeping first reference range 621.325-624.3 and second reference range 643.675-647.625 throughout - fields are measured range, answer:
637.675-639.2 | 0.146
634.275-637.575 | -0.180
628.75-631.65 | -0.201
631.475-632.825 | -0.137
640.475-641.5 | -0.059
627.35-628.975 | -0.062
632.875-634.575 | -0.192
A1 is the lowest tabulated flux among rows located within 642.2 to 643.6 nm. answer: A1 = 11.19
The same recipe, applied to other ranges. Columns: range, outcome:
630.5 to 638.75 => 9.055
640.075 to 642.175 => 10.55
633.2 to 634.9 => 10.49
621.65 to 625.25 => 7.875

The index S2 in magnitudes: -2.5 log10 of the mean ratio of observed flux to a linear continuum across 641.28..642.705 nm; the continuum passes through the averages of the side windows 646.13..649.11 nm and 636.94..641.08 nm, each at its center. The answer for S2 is -0.06 mag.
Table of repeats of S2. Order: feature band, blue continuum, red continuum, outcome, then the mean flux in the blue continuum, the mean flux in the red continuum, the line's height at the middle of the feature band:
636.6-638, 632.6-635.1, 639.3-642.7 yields 0.09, 10.8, 11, 10.9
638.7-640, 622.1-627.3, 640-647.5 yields 0.08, 8.38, 11.3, 10.6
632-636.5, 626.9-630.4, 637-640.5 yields -0.11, 9.29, 9.9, 9.63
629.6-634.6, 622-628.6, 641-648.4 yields -0.09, 8.52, 11.5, 9.55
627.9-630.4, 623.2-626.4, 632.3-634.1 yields 0.02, 8.36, 10.7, 9.55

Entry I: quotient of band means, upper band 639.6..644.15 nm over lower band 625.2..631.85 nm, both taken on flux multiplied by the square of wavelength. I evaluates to 1.24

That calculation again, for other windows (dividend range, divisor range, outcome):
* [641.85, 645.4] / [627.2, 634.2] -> 1.17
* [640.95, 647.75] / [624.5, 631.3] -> 1.31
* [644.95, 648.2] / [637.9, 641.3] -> 1.17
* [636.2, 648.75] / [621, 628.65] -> 1.37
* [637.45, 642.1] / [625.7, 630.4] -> 1.18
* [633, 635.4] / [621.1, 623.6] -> 1.40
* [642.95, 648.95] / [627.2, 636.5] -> 1.19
